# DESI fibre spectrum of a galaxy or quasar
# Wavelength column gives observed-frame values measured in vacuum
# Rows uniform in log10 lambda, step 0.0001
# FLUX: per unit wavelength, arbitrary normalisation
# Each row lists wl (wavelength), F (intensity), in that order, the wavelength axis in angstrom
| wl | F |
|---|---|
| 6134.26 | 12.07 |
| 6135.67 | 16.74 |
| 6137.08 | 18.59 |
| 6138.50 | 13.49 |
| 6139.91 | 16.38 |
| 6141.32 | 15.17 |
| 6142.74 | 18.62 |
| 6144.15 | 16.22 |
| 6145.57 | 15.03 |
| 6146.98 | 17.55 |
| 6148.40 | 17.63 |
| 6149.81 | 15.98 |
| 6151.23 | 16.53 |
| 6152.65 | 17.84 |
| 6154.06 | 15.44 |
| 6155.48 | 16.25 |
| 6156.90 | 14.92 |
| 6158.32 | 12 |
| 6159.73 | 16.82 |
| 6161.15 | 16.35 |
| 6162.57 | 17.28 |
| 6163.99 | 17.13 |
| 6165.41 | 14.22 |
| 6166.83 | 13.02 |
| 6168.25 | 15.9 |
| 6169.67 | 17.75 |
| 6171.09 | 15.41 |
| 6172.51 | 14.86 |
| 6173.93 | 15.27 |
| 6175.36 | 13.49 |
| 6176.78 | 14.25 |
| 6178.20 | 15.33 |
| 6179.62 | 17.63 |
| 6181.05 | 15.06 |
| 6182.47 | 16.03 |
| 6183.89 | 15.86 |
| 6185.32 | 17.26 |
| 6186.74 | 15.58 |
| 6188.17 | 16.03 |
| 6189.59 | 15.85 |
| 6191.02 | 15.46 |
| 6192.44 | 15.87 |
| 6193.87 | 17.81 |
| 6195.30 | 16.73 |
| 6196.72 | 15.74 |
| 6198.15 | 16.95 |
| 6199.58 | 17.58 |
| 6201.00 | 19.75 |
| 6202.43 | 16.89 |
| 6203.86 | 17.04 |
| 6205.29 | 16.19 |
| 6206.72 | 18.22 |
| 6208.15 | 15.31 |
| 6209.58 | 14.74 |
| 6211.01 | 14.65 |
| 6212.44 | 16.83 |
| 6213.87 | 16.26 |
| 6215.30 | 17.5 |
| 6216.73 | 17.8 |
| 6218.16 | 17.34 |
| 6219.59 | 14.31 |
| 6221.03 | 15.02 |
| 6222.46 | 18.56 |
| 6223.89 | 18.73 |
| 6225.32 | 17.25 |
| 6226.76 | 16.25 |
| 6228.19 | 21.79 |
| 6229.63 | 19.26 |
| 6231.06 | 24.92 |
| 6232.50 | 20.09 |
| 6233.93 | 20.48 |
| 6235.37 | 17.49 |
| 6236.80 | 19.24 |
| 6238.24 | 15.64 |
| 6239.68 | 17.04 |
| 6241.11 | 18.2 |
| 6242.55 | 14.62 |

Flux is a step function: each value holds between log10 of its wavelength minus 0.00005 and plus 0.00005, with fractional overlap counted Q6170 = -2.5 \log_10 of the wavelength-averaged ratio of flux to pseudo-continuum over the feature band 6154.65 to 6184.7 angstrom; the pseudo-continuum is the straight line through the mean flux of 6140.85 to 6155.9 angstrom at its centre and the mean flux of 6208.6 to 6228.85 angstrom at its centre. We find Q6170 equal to 0.08 mag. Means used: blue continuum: 16.6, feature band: 15.5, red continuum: 16.9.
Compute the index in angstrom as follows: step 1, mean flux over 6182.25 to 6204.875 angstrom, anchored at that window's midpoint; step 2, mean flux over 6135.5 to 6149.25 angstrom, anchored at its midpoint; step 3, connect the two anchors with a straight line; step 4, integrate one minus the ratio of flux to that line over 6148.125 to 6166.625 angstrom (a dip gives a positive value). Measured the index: 0.7 angstrom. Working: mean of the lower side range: 16.5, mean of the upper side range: 16.7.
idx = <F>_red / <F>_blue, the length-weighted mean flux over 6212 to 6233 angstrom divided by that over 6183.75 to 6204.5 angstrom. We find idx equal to 1.08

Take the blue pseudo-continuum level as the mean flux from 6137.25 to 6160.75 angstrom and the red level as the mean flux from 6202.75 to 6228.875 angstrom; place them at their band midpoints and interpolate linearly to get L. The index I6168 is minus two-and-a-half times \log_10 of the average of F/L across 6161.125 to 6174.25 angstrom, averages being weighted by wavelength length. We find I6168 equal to 0.04 mag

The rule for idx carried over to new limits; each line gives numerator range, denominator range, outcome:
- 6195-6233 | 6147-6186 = 1.11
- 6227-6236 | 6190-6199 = 1.25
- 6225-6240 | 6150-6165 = 1.19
